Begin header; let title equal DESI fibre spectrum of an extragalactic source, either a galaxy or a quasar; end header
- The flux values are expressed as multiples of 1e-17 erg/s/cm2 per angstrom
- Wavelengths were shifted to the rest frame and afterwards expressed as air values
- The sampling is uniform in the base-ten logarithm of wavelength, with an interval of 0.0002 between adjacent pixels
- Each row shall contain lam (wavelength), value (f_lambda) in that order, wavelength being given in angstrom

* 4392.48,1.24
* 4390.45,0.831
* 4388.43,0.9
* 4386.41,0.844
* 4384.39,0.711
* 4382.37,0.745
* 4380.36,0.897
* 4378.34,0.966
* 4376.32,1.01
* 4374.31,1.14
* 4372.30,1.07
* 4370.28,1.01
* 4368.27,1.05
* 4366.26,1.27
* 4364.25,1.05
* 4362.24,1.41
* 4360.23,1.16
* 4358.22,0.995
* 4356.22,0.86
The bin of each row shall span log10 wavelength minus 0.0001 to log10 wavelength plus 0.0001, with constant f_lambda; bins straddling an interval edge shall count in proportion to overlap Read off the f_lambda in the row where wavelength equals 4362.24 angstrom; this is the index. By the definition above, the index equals 1.41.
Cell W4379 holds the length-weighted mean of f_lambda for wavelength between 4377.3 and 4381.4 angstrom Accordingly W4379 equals 0.93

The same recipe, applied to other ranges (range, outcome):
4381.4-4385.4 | 0.728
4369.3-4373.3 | 1.04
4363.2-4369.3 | 1.13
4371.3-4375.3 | 1.11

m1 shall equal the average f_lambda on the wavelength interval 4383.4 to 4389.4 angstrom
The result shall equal 0.818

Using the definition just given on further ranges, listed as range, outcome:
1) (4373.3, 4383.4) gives 0.952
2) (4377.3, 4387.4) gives 0.833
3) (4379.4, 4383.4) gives 0.821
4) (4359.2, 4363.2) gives 1.28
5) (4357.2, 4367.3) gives 1.18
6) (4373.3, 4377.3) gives 1.08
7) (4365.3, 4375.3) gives 1.11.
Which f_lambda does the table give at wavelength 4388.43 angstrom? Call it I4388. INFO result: 0.9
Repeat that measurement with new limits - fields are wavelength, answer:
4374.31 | 1.14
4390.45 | 0.831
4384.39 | 0.711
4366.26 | 1.27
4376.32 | 1.01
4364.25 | 1.05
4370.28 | 1.01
